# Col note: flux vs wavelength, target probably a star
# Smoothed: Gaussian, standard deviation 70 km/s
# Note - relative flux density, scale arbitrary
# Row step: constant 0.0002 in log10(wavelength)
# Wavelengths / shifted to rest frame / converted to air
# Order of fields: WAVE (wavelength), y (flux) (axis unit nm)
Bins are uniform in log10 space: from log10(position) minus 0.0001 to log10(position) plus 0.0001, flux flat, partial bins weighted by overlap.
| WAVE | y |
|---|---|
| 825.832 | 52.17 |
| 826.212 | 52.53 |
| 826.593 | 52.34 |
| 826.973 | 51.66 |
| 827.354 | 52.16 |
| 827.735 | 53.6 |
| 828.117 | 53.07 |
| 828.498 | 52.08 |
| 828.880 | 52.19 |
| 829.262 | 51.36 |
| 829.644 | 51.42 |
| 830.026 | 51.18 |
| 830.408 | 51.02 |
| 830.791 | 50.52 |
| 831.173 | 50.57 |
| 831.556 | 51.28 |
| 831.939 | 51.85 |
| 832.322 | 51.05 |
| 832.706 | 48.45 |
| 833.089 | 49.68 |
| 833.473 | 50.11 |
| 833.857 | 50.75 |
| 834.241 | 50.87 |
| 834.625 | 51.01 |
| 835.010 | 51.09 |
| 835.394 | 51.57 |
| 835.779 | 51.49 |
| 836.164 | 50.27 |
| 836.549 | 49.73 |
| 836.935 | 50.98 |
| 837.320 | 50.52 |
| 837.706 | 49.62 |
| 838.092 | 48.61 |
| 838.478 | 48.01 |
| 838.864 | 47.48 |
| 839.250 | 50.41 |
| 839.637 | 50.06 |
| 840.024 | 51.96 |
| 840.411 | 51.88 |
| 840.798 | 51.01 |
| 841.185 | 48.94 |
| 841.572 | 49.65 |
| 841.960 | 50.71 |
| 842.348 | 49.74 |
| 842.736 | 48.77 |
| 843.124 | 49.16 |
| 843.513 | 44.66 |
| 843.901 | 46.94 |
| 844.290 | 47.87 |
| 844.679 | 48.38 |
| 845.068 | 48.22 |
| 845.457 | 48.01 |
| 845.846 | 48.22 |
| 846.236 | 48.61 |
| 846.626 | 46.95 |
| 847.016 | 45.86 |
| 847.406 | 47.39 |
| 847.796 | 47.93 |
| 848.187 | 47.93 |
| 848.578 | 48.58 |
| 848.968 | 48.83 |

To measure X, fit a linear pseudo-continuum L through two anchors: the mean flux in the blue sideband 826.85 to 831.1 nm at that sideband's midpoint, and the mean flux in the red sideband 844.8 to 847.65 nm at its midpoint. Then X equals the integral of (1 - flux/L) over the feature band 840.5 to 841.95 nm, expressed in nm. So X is -0.04 nm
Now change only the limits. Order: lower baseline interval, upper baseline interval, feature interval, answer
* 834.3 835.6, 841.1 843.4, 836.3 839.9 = 0.06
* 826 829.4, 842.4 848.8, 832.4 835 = 0.03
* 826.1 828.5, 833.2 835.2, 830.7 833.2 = 0.04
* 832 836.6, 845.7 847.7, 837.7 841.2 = -0.04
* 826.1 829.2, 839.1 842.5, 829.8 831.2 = 0.03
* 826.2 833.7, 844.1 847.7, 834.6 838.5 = -0.04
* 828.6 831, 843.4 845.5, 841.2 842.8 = -0.05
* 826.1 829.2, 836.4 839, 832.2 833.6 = 0.03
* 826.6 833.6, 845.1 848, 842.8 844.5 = 0.03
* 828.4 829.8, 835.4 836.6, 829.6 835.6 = 0.06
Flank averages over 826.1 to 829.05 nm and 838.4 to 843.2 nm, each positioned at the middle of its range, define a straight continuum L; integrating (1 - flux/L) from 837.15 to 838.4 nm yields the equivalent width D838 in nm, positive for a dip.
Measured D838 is 0.03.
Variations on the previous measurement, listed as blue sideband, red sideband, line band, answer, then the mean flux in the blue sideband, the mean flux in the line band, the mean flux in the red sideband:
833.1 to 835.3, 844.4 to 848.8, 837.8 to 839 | 0.04 nm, 50.7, 48.2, 47.8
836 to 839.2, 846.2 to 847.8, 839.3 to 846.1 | -0.12 nm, 49.4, 49.1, 47.2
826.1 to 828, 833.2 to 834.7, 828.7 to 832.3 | 0.02 nm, 52.5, 51.3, 50.6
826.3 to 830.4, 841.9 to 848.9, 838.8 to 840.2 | -0.02 nm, 52.1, 50.2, 48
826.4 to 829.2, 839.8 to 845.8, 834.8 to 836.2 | -0.01 nm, 52.4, 51.2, 49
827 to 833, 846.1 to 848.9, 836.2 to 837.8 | -0.01 nm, 51.4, 50.2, 47.6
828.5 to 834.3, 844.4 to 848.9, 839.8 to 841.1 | -0.06 nm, 50.9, 51.4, 47.9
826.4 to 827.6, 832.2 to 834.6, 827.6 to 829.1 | -0.03 nm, 52.1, 52.6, 50.2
